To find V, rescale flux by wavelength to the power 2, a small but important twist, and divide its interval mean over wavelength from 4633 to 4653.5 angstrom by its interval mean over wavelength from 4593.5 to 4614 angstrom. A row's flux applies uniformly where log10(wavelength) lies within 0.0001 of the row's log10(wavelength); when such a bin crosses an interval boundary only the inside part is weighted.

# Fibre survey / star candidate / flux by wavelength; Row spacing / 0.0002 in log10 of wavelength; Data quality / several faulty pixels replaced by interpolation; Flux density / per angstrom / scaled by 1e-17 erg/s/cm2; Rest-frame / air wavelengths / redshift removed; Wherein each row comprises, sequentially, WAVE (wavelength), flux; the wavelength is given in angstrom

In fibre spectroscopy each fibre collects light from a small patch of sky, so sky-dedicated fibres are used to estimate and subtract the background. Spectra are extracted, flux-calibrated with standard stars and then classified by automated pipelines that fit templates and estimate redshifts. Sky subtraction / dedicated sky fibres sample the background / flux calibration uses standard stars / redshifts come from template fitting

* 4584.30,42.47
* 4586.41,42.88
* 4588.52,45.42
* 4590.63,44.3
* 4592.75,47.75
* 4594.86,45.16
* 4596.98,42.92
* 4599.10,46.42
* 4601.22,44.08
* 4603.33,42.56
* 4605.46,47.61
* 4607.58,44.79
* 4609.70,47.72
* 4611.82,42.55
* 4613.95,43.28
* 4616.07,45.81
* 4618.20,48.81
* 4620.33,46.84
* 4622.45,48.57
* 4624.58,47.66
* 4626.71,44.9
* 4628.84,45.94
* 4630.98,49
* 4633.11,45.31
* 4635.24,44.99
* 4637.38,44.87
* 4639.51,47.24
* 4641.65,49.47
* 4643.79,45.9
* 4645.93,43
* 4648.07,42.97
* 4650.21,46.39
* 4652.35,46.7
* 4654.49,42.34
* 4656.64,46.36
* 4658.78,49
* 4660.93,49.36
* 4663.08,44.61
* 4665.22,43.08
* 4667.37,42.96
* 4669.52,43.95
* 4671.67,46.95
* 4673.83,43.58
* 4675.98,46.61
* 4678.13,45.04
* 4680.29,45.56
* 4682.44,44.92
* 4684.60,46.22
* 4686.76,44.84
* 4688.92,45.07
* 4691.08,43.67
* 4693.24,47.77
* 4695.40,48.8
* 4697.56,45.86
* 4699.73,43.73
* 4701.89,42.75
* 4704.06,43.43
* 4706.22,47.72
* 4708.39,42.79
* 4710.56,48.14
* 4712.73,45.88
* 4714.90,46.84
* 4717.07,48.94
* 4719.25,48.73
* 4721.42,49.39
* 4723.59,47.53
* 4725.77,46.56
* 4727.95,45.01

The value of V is 1.04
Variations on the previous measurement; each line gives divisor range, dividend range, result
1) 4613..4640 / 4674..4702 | 1.01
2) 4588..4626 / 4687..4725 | 1.06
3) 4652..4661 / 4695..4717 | 1.00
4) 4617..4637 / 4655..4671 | 0.99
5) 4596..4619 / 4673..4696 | 1.05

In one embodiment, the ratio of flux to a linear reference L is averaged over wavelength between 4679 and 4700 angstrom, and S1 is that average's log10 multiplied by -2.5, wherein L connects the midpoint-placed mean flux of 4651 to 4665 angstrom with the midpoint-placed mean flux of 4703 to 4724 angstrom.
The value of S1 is 0.02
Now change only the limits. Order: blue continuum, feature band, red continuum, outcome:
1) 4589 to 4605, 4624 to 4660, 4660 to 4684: -0.02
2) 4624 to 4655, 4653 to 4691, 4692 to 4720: 0.02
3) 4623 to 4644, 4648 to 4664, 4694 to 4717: 0.00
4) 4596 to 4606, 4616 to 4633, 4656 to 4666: -0.04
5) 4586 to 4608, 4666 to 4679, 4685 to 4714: 0.01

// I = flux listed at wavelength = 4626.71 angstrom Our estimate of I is 44.9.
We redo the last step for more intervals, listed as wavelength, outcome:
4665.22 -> 43.08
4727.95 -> 45.01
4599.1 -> 46.42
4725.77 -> 46.56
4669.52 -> 43.95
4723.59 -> 47.53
